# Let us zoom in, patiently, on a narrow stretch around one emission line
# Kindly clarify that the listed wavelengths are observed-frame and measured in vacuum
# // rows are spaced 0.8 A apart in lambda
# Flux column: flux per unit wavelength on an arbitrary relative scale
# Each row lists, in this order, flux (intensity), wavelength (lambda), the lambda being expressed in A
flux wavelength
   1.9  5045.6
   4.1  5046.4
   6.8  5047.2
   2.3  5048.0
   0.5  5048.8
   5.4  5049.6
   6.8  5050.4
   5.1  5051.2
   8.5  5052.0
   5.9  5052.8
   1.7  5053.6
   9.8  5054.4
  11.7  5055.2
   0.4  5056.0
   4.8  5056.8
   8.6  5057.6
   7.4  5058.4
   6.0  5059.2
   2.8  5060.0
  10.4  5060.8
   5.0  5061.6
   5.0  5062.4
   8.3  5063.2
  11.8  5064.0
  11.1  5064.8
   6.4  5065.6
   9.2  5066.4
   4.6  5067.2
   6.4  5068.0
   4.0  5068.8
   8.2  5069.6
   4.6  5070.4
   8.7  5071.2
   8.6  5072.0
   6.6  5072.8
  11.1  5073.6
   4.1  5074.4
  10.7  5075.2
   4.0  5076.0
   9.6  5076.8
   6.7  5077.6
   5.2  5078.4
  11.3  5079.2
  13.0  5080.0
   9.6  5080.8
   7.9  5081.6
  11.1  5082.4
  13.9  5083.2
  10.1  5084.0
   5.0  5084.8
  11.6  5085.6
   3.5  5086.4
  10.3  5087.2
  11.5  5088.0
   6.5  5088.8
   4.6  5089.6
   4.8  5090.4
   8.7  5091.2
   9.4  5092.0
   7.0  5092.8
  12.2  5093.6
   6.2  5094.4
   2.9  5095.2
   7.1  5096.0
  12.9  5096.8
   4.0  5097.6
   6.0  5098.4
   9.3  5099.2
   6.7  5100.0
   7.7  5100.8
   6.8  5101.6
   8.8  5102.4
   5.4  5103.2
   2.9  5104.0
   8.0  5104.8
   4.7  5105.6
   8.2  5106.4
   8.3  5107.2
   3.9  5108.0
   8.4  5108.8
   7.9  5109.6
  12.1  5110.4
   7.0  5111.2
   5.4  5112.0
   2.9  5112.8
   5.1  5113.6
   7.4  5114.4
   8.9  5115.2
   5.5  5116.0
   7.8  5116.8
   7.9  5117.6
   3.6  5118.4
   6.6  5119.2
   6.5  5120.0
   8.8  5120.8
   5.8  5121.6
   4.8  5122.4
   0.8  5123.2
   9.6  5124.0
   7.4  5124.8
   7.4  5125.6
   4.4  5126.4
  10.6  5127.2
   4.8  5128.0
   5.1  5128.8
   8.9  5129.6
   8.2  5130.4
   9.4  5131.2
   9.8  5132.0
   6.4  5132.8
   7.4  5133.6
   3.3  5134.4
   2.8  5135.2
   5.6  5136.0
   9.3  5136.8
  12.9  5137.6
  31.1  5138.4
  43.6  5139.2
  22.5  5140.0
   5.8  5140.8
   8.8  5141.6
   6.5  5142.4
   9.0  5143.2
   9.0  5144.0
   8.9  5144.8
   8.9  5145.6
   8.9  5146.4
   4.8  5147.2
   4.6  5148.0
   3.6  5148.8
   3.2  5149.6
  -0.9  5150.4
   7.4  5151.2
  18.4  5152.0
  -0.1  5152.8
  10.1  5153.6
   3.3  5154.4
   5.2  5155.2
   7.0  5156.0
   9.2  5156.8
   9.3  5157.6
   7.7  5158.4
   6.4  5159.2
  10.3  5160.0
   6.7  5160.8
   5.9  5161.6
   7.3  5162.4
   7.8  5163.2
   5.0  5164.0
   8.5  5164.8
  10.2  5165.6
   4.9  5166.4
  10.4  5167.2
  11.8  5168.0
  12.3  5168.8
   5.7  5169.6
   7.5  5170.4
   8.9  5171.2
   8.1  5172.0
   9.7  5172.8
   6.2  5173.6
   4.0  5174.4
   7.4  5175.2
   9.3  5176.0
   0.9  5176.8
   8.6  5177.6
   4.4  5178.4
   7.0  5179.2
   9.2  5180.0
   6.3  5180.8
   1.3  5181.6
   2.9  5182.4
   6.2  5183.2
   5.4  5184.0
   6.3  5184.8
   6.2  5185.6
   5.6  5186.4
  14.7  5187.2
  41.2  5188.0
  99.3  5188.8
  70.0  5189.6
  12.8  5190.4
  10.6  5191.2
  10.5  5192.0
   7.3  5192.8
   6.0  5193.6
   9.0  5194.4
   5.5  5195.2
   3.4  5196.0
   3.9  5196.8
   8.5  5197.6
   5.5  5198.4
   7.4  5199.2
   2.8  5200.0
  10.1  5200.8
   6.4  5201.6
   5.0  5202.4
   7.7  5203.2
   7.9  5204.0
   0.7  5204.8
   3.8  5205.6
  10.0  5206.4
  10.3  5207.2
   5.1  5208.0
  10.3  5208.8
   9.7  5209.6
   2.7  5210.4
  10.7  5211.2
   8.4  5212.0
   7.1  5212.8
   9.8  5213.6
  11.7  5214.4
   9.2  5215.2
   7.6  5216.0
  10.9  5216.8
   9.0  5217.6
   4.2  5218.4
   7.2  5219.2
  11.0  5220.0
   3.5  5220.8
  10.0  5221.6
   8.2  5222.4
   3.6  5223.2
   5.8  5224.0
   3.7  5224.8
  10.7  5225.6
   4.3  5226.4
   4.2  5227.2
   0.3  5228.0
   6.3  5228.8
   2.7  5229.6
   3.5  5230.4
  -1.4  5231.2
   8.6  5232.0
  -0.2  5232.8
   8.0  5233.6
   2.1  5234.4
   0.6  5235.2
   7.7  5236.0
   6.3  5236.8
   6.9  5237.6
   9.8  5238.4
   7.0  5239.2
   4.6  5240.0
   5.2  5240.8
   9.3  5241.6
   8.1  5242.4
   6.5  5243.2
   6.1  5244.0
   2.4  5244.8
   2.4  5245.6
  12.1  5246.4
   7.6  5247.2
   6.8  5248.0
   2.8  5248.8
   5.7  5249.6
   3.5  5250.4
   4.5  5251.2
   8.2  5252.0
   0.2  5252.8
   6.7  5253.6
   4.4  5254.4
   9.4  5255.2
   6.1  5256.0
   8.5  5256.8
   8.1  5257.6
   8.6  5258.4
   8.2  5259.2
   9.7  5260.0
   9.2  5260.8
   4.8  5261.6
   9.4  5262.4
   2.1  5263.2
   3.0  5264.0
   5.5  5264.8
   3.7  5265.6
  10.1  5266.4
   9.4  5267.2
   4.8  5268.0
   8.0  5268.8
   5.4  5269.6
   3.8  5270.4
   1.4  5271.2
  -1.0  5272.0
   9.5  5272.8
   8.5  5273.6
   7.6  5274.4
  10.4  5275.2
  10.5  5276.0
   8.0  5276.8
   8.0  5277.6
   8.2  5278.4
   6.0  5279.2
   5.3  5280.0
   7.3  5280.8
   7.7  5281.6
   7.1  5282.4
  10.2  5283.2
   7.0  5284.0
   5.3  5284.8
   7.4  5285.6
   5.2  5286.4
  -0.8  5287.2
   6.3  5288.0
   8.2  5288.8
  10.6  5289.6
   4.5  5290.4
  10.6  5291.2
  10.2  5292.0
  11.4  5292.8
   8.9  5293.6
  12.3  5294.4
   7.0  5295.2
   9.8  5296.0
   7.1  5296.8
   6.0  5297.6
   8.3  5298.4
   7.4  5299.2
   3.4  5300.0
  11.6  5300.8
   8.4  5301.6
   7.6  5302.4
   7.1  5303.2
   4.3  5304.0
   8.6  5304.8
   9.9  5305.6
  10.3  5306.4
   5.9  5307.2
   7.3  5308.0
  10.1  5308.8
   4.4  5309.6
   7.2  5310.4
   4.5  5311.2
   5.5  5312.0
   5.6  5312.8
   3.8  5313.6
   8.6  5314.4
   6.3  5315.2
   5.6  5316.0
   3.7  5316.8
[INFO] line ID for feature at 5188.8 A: [O III] 5007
